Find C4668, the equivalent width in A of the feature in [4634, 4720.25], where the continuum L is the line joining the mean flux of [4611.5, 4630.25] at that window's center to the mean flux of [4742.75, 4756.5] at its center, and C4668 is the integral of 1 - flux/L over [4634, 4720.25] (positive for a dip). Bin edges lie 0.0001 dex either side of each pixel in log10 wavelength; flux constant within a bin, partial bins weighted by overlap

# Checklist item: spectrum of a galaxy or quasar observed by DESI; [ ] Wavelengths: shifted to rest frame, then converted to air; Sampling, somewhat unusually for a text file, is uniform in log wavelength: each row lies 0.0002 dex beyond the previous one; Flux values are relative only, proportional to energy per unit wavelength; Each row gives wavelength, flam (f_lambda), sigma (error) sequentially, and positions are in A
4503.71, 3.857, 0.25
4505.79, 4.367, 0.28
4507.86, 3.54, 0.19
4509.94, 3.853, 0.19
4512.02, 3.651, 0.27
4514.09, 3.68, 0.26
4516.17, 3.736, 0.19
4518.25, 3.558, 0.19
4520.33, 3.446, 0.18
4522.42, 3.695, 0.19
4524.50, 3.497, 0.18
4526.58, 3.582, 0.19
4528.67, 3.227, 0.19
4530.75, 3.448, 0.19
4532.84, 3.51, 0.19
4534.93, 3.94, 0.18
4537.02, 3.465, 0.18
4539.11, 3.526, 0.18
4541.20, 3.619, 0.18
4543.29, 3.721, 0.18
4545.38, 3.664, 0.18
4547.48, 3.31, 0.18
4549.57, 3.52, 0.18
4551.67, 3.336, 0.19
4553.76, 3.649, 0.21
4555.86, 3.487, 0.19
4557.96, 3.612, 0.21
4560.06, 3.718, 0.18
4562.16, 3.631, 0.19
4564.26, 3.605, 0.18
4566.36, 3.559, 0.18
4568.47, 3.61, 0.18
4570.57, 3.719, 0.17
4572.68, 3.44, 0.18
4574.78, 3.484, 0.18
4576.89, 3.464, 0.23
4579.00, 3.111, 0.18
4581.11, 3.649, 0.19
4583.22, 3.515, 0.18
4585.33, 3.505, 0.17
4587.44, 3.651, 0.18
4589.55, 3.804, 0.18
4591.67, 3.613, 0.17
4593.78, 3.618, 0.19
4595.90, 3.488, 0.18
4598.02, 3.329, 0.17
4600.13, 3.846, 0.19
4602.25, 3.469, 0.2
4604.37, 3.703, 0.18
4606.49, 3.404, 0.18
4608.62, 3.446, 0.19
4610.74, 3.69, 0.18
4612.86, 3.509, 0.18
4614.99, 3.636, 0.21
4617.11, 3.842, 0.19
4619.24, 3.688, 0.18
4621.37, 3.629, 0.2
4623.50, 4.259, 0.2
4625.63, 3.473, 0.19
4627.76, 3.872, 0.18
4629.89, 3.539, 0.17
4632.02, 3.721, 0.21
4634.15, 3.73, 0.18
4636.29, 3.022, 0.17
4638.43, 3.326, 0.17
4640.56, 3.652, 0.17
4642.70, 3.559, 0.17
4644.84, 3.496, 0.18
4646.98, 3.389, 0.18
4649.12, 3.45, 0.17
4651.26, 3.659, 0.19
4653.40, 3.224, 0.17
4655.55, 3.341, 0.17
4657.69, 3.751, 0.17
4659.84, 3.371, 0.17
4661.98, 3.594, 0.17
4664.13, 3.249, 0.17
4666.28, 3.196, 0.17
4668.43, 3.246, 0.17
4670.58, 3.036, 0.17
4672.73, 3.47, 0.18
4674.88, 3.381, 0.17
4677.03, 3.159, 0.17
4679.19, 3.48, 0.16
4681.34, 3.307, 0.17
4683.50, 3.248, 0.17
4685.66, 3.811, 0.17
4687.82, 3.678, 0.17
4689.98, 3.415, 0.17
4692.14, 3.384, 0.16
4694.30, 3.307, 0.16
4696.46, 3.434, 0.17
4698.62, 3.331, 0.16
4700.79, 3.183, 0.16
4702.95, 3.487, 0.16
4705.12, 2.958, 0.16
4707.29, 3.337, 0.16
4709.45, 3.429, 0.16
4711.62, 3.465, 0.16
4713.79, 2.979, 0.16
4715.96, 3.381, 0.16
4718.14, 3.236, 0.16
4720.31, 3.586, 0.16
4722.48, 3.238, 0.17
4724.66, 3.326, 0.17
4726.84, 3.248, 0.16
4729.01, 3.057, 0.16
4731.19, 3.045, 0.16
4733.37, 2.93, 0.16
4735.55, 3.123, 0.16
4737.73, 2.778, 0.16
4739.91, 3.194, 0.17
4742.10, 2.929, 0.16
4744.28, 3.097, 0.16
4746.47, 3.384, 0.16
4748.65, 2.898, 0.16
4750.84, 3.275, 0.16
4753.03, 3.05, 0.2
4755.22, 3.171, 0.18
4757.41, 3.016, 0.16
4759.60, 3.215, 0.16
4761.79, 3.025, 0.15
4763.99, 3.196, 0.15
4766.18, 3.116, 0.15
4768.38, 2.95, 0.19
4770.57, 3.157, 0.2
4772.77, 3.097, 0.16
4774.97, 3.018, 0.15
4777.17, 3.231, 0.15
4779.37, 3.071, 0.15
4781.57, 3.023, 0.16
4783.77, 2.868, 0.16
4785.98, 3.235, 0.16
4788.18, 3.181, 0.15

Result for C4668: 2.2 A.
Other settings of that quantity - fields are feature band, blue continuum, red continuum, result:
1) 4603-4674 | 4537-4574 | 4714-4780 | -2.9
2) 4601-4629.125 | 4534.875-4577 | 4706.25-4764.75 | -1.8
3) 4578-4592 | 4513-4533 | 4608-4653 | 0.1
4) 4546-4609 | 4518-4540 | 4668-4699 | -1.1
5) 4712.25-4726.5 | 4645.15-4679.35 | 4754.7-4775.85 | -0.3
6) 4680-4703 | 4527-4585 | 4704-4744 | -1.2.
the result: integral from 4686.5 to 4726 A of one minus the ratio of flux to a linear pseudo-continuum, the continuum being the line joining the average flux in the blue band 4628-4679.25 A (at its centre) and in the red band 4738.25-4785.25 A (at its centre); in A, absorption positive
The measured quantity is -1.0 A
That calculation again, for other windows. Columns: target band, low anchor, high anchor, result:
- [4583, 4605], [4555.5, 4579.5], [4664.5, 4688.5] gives -0.60 A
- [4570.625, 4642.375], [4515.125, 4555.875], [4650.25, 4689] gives -2.33 A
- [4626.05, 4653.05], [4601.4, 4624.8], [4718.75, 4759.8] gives 0.19 A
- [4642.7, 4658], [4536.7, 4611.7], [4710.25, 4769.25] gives -0.44 A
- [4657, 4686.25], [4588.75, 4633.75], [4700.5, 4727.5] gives 0.65 A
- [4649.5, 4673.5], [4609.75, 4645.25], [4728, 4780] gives 0.73 A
